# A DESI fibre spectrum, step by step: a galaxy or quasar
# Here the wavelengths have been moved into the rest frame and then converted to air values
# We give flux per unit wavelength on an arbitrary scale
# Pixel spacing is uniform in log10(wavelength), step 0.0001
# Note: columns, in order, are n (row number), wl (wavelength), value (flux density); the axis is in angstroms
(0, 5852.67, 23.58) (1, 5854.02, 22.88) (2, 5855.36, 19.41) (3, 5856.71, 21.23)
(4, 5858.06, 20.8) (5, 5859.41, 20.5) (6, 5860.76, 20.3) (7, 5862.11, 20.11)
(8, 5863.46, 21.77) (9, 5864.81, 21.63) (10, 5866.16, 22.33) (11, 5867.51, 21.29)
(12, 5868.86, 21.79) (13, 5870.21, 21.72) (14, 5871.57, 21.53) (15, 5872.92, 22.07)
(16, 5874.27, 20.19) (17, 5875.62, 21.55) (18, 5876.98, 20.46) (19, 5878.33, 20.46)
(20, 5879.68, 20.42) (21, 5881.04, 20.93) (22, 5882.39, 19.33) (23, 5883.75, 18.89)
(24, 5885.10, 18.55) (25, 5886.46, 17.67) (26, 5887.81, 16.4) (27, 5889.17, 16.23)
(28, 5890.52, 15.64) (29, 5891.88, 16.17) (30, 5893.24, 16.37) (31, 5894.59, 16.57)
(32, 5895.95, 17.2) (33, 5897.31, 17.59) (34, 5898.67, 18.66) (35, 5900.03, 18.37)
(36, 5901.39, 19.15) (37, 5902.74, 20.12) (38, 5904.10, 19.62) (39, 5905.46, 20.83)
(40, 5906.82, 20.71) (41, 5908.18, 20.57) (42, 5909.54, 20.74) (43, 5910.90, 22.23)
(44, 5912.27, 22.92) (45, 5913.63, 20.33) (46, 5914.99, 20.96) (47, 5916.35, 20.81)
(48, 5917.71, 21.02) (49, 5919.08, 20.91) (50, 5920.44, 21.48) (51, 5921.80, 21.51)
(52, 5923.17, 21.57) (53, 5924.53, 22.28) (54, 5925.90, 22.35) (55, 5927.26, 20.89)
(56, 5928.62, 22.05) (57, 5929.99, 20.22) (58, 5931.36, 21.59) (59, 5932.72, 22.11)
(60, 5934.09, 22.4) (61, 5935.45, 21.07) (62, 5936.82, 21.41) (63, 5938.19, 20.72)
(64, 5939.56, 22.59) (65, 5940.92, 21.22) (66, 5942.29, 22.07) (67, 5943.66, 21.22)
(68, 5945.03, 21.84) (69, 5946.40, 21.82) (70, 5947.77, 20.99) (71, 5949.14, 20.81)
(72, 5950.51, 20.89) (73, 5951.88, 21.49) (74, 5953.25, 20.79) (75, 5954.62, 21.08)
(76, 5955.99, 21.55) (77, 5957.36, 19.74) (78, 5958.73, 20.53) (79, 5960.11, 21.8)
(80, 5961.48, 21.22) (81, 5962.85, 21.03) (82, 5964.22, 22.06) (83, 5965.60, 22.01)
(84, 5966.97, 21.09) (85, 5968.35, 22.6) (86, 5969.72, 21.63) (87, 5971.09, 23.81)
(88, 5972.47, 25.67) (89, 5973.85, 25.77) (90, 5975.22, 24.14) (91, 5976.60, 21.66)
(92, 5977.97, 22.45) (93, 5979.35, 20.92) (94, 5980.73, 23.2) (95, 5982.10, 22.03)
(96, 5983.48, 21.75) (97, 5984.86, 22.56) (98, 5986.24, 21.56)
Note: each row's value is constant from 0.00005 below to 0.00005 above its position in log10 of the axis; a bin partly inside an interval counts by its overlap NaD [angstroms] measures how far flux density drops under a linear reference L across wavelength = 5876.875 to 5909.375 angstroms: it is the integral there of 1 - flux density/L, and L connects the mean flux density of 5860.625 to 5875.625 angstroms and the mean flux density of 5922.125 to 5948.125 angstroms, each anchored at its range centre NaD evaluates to 4.3 angstroms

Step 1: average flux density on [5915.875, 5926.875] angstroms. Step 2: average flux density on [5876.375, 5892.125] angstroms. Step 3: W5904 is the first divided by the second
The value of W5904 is 1.2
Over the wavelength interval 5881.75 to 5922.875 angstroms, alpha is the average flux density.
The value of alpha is 19.3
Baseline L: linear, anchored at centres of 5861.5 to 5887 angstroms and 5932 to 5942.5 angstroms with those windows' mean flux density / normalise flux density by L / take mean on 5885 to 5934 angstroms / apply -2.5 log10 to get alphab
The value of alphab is 0.08 mag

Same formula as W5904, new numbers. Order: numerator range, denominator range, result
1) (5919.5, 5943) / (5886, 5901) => 1.27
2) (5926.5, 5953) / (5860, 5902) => 1.11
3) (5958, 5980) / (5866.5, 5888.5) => 1.11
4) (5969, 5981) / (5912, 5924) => 1.09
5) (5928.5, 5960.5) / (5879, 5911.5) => 1.14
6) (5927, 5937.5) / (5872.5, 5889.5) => 1.10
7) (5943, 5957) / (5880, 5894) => 1.20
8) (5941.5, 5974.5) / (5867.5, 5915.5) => 1.12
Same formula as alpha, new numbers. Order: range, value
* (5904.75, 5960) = 21.3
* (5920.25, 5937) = 21.6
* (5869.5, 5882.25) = 21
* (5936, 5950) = 21.4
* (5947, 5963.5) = 21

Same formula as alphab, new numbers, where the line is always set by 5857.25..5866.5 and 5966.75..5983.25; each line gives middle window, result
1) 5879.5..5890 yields 0.16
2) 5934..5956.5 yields 0.05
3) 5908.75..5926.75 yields 0.03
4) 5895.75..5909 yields 0.12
